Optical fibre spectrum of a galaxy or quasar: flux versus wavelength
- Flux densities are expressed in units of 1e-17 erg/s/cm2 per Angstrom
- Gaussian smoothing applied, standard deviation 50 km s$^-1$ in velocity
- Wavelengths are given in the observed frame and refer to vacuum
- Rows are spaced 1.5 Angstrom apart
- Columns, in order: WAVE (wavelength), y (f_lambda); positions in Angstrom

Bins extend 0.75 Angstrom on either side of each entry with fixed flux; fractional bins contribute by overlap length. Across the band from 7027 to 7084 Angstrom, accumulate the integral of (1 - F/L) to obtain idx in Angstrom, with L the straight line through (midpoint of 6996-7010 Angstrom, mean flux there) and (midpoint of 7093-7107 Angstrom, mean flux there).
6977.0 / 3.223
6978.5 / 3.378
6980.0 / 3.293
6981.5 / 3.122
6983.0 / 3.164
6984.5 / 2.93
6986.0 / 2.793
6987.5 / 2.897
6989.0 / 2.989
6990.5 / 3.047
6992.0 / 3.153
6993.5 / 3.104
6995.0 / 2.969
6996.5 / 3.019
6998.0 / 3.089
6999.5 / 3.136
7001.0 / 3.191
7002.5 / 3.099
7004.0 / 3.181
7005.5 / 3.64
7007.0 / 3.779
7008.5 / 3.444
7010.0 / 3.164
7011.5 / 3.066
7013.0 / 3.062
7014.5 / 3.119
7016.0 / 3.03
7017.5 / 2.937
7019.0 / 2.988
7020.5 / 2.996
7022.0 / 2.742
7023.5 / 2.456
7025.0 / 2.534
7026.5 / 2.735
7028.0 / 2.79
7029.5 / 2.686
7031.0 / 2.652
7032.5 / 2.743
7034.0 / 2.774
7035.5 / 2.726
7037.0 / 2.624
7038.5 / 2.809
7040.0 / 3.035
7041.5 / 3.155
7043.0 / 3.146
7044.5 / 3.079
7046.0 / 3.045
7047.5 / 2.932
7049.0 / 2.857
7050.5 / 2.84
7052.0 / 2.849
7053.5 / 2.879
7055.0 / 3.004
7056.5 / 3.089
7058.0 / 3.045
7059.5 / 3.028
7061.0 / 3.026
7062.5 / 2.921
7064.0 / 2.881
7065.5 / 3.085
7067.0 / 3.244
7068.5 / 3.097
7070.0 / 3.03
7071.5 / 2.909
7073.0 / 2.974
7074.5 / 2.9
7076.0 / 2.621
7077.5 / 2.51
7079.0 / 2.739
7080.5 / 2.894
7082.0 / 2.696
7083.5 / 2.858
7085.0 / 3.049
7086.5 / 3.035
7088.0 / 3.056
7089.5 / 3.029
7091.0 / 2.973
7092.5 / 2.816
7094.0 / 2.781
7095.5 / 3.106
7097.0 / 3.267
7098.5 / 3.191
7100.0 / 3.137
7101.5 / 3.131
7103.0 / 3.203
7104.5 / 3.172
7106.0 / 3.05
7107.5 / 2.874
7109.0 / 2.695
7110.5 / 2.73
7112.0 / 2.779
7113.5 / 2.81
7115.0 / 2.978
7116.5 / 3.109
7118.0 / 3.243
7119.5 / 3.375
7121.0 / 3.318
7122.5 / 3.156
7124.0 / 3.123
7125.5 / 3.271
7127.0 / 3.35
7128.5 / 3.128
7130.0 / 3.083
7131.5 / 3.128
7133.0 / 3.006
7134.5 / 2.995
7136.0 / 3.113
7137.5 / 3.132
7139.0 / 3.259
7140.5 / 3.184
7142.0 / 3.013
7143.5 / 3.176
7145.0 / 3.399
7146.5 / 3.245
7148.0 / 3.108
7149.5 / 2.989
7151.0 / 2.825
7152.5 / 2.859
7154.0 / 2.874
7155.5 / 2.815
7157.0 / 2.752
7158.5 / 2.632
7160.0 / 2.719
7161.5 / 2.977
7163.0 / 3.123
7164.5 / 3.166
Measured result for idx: 5.2 Angstrom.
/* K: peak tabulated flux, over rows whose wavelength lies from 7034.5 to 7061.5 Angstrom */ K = 3.155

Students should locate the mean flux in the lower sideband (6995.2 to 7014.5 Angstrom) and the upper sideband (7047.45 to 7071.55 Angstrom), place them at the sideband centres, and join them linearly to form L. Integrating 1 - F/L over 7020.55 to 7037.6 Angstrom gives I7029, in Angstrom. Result 2.3 Angstrom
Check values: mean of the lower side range 3.23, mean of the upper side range 2.99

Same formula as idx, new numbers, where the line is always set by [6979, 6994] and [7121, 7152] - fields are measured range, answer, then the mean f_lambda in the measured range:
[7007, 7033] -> 1.3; 2.92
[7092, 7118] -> 1.0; 3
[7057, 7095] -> 2.1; 2.93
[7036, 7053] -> 0.8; 2.94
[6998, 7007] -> -0.6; 3.28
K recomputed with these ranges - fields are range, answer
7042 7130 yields 3.375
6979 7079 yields 3.779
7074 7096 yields 3.106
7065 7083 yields 3.244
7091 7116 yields 3.267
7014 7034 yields 3.119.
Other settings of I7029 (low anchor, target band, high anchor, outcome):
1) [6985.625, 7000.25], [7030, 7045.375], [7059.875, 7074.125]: 0.7 Angstrom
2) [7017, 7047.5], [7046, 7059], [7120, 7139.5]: -0.2 Angstrom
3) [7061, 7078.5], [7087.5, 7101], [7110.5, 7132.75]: -0.1 Angstrom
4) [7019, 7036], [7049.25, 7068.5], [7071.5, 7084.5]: -1.6 Angstrom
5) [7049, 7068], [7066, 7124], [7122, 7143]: 1.4 Angstrom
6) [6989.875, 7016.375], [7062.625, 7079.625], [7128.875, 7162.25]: 1.1 Angstrom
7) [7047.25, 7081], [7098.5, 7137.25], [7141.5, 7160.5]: -1.8 Angstrom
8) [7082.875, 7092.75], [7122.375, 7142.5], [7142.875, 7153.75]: -0.6 Angstrom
